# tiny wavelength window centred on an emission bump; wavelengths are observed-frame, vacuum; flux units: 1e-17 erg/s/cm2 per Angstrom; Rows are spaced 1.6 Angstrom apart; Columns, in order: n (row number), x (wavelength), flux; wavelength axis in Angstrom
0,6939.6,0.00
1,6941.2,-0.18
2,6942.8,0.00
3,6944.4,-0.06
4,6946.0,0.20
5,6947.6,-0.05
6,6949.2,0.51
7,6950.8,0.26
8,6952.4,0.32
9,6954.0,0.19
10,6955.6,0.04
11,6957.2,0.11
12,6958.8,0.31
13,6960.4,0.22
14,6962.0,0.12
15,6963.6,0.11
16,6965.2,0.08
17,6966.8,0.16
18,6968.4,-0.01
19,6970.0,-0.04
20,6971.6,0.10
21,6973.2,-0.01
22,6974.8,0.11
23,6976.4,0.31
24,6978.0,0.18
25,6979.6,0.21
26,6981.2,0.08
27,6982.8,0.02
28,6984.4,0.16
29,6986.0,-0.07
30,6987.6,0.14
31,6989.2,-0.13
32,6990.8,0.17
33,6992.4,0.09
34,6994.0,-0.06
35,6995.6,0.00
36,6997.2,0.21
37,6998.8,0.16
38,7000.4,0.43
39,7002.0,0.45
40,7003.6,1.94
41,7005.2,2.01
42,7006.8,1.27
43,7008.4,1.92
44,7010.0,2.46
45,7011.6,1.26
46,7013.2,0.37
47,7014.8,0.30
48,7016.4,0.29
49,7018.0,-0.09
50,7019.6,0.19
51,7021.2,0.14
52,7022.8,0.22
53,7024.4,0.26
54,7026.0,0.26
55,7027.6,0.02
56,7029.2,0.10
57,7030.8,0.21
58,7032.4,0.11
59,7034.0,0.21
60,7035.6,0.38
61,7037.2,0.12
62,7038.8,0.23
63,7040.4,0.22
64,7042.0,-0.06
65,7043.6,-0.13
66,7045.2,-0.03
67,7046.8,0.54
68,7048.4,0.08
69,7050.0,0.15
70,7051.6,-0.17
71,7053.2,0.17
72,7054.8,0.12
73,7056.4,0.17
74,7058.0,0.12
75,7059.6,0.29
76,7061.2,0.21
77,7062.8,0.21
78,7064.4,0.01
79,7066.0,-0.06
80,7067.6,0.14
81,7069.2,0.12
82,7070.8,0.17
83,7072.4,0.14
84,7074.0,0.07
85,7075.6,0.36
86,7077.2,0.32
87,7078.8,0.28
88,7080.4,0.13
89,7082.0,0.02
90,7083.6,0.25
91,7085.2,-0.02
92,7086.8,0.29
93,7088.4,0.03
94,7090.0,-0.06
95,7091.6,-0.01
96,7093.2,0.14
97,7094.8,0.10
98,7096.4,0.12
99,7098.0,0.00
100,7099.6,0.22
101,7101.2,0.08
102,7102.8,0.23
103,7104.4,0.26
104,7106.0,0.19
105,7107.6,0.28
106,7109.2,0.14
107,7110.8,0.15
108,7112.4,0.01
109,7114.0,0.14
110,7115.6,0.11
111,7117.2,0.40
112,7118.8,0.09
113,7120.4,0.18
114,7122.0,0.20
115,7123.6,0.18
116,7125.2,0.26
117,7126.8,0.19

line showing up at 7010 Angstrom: [O II] 3727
